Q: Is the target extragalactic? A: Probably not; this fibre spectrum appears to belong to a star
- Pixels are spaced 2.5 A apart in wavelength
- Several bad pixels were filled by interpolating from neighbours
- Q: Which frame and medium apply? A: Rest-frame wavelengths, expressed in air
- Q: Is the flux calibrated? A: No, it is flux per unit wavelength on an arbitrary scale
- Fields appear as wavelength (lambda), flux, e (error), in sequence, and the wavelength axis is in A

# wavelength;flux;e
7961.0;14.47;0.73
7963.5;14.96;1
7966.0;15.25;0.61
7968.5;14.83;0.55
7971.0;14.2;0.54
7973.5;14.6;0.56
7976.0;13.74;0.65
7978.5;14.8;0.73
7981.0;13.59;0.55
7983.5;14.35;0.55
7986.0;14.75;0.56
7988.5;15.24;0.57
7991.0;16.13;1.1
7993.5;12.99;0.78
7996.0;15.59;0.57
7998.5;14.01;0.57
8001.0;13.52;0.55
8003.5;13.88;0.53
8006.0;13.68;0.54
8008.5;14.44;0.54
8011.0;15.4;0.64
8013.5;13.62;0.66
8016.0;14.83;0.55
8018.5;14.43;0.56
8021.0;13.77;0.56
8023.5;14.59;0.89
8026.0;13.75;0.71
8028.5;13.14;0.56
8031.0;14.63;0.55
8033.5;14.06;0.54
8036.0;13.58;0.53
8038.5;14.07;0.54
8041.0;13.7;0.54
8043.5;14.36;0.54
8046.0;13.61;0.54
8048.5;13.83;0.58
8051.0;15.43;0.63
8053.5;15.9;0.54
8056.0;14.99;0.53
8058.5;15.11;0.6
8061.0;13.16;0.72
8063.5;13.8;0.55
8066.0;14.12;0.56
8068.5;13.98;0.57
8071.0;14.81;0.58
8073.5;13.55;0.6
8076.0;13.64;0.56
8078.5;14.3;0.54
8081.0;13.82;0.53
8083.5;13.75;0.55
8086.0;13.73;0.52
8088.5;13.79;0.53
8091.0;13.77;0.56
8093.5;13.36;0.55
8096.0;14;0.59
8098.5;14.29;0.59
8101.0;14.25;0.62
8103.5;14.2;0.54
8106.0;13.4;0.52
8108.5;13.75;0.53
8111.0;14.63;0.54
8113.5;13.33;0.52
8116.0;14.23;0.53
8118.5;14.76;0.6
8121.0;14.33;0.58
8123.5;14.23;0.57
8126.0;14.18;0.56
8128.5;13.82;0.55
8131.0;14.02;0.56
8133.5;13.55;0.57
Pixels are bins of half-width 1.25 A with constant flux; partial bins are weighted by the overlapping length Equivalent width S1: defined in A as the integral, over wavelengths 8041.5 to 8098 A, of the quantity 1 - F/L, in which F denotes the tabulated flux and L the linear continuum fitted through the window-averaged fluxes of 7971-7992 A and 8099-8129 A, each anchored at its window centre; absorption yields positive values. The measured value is 0.59 A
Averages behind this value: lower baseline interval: 14.6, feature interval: 14.1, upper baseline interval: 14.1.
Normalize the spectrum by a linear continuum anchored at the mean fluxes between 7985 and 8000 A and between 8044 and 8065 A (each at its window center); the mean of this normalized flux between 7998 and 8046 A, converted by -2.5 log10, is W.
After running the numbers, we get 0.04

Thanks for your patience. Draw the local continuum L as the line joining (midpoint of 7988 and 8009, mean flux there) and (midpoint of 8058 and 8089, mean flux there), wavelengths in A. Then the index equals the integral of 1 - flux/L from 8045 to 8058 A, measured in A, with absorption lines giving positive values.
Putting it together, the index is -0.7 A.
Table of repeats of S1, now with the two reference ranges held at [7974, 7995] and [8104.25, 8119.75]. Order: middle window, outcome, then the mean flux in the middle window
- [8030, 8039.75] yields 0.2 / 14.1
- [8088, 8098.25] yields 0.2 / 13.8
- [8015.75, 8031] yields 0.3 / 14.1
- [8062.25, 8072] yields 0.0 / 14.2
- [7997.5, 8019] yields 0.3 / 14.2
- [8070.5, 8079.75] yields 0.1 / 14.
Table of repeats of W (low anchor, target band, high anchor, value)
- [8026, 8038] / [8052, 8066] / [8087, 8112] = -0.05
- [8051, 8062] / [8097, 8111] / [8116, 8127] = 0.04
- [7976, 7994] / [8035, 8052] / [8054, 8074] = 0.02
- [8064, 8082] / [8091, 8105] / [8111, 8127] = 0.01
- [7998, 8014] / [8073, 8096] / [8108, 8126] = 0.03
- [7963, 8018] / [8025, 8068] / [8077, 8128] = 0.00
